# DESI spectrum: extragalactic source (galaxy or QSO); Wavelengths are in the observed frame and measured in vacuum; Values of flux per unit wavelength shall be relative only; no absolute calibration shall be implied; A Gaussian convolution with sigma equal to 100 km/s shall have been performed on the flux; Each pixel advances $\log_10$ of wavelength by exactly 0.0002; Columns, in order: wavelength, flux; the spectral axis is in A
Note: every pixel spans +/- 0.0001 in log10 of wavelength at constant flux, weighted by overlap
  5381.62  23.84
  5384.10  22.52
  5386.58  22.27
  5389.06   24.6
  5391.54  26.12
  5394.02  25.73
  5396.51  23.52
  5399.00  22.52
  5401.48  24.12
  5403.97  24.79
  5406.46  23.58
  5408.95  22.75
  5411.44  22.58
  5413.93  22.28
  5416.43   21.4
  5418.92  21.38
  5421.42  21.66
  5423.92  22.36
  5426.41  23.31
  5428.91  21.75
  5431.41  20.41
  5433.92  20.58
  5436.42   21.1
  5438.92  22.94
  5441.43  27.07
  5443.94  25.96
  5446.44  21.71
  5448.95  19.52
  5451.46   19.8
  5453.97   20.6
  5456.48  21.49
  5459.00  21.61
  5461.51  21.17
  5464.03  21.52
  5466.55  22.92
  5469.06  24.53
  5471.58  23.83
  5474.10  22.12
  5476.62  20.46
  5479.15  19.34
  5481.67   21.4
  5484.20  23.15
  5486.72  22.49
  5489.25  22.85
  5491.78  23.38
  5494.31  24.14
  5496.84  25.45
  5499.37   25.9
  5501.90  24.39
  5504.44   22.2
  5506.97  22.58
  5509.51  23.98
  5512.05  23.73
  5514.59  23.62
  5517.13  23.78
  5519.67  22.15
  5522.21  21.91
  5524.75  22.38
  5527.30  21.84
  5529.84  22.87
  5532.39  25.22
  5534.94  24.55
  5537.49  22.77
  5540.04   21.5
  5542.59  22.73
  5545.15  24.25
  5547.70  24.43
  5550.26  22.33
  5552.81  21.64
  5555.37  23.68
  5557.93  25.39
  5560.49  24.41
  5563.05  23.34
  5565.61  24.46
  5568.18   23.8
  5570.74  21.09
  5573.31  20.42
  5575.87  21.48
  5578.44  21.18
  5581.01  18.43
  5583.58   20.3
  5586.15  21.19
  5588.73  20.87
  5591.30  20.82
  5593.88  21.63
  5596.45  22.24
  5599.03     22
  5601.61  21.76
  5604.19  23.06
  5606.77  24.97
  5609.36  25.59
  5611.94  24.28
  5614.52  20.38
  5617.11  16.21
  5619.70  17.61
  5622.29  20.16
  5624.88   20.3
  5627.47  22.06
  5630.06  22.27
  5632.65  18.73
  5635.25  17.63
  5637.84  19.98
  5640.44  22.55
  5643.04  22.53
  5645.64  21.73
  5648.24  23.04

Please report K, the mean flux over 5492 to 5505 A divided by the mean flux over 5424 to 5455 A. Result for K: 1.1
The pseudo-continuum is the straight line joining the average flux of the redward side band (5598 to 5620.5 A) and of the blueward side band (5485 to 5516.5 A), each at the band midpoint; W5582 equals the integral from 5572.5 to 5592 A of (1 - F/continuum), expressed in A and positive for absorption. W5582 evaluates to 1.5 A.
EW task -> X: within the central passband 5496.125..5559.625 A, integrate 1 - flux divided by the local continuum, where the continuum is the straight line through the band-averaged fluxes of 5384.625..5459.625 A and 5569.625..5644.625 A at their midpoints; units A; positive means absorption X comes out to -4.8 A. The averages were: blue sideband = 22.7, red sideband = 21.1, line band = 23.4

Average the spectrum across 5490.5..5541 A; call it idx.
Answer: 23.4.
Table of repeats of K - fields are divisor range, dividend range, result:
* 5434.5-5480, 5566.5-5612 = 0.99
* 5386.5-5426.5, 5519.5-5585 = 0.97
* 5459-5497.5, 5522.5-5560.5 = 1.03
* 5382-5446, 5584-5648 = 0.92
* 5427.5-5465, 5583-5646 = 0.97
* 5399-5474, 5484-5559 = 1.04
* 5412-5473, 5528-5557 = 1.05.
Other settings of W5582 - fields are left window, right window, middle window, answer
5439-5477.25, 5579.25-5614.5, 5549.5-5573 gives -1.2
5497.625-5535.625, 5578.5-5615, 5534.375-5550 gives -0.2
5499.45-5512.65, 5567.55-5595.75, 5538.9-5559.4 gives -1.1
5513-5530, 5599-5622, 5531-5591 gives -0.9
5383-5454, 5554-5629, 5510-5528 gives -0.5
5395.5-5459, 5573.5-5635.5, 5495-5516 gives -2.1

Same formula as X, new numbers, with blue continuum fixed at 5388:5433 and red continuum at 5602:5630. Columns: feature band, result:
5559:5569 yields -1.0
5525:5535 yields -0.6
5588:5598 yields 0.1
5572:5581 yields 0.5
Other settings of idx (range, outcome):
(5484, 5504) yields 23.9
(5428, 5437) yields 20.9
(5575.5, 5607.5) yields 21.5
